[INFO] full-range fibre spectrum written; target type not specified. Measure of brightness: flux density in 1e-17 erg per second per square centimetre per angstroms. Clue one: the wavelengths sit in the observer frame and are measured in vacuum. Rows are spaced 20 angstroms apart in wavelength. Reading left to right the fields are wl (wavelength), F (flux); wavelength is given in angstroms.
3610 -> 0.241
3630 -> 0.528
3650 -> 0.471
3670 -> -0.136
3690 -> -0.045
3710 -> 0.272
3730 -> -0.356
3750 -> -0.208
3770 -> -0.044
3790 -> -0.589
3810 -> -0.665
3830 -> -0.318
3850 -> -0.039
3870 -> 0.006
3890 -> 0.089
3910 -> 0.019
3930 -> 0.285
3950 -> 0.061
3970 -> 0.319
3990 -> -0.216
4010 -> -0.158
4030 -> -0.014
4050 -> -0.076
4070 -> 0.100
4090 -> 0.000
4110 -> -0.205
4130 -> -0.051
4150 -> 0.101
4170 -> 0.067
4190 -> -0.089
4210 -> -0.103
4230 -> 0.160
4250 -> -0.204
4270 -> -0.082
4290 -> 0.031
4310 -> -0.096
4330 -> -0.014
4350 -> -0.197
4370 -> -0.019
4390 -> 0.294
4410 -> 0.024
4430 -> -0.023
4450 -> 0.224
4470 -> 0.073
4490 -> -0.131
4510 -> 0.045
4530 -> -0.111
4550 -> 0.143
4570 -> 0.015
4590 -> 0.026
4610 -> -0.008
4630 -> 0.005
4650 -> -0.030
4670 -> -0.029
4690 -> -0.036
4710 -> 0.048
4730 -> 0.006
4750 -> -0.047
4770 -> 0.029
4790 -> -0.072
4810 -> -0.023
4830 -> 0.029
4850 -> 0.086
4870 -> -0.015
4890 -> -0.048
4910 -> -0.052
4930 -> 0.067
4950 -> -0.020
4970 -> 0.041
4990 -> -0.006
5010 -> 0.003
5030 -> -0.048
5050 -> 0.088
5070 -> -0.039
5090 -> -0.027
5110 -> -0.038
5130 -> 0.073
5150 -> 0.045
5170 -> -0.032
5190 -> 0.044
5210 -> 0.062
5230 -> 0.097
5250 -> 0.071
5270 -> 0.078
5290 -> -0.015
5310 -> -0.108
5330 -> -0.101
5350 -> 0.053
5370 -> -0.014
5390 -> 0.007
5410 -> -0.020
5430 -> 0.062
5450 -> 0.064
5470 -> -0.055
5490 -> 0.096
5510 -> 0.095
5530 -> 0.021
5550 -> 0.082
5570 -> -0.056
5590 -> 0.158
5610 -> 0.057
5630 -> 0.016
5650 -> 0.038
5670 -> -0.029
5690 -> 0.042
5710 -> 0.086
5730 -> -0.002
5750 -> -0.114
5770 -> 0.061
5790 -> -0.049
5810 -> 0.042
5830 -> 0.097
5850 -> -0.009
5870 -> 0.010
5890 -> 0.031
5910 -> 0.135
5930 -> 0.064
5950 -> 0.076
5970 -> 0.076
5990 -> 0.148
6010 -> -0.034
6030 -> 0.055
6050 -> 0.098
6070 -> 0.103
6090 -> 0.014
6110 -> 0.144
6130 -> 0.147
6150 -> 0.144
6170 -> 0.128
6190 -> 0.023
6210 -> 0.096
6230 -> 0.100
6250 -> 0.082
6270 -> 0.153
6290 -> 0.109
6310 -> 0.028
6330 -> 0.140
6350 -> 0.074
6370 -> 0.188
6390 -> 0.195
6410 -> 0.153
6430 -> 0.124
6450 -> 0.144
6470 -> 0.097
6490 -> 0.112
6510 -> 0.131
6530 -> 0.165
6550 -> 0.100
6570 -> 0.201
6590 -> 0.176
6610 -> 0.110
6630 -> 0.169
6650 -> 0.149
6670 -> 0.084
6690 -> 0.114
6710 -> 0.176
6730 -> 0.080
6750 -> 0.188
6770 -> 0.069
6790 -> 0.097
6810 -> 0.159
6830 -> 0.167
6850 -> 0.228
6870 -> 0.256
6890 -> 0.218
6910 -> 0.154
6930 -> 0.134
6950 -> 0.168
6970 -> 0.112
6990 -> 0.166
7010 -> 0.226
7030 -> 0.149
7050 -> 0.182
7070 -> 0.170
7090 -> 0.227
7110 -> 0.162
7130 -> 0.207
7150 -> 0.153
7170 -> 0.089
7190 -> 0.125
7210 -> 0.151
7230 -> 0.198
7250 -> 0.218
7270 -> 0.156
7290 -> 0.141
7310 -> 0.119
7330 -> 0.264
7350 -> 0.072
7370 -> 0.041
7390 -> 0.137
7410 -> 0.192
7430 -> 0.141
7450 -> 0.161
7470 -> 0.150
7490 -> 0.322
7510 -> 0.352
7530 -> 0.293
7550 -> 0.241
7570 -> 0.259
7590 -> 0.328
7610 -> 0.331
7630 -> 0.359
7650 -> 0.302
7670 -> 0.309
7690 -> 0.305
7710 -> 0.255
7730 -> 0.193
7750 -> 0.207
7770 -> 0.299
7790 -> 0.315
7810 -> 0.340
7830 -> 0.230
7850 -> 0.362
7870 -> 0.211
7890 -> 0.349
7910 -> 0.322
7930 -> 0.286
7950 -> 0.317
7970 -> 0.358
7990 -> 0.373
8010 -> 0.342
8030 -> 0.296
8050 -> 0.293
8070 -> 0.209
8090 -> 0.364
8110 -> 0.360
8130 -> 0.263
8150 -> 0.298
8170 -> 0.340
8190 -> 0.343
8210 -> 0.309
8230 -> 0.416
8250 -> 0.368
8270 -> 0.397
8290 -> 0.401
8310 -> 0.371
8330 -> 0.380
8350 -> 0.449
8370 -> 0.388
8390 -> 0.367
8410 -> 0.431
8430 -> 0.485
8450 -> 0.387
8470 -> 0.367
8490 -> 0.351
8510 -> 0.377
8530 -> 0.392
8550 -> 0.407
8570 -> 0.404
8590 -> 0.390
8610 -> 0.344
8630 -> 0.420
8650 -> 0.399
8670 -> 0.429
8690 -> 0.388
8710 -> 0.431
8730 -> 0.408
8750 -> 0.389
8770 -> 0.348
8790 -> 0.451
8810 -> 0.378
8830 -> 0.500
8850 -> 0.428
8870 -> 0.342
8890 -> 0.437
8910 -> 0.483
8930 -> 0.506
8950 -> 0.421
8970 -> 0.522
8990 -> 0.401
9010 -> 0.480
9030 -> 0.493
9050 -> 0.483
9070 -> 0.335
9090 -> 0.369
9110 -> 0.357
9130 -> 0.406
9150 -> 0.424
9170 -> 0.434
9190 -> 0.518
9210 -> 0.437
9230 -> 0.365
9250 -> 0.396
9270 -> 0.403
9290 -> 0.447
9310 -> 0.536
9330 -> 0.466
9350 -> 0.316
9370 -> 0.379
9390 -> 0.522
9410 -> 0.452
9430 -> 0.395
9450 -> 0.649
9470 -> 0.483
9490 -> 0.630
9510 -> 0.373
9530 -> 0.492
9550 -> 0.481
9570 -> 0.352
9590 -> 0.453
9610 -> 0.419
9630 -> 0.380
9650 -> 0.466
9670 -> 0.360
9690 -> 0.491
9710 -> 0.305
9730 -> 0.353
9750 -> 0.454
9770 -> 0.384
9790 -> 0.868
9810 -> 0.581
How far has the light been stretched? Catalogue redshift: 0.873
